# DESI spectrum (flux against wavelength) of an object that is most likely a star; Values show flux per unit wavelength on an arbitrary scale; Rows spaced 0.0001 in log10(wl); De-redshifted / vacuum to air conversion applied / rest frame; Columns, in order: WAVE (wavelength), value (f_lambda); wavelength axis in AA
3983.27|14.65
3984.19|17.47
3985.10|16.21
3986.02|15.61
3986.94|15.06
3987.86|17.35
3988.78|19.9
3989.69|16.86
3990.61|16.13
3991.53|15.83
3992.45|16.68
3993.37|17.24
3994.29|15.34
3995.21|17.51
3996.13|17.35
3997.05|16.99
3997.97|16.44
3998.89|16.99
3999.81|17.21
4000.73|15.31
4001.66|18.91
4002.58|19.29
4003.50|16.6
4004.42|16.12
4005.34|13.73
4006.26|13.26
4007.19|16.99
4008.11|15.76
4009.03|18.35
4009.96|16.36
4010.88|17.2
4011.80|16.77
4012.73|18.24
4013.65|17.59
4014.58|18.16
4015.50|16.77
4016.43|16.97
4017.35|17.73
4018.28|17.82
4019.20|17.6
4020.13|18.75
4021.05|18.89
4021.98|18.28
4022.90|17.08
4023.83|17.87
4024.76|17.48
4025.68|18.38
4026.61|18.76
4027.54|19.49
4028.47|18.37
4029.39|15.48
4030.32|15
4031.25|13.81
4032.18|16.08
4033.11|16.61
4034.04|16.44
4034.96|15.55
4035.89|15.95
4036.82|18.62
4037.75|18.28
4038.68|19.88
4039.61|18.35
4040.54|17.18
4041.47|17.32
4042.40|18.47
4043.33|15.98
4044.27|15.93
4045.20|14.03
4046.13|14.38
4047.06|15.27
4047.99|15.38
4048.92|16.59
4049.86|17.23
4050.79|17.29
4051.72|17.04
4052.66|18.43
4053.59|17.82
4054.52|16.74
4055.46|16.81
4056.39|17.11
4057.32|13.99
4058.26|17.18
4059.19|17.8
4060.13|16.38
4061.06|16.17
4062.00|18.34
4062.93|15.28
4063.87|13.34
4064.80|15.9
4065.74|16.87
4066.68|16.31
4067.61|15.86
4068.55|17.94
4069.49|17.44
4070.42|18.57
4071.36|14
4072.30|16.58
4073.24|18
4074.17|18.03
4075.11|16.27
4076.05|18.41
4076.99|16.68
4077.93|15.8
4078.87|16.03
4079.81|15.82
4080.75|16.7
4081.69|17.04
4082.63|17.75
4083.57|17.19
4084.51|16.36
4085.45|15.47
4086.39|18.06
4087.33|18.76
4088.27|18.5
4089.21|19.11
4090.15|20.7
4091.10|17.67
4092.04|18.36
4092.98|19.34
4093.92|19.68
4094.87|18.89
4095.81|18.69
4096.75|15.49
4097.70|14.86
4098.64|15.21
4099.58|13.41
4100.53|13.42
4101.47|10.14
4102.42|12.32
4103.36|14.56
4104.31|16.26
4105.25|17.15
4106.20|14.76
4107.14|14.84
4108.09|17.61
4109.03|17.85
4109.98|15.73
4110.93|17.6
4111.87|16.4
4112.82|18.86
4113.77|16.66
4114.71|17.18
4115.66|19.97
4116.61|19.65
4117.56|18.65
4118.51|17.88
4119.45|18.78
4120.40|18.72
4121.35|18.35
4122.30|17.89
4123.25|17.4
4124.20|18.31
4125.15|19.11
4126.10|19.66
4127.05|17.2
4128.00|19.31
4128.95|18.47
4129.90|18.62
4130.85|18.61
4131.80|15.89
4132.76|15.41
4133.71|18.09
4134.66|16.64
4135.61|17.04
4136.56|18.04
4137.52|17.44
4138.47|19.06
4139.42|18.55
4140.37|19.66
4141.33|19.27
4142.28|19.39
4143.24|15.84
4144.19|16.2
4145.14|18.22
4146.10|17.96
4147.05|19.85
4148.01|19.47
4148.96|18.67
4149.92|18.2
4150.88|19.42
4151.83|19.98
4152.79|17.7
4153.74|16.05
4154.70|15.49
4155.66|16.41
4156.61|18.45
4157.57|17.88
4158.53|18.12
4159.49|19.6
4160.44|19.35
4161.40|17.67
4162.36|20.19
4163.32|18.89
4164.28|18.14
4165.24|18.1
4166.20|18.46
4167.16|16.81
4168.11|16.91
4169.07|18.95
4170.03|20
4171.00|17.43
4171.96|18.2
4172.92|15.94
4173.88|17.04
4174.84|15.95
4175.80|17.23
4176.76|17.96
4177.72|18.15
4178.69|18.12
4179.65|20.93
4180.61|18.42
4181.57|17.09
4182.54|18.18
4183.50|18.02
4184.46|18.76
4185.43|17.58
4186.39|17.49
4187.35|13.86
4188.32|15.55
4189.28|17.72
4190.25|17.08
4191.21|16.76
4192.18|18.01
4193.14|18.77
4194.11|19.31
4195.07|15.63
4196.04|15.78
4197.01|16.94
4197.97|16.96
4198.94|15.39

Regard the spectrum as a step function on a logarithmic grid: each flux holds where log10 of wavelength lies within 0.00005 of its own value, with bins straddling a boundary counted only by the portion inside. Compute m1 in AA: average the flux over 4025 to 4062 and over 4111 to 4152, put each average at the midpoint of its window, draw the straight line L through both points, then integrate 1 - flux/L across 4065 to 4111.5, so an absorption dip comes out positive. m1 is 2.2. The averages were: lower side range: 16.8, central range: 16.7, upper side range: 18.2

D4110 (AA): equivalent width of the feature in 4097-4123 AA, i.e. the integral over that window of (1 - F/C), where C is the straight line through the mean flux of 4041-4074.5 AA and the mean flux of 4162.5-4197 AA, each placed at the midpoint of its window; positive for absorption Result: 0.84 AA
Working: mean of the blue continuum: 16.5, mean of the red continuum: 17.6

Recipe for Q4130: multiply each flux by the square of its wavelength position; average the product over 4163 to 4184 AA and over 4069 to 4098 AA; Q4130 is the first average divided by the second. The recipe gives 1.07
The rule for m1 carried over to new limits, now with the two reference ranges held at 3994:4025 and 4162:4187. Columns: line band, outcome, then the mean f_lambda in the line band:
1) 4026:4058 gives 0.97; 16.8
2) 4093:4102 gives 0.96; 15.7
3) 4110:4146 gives -0.55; 18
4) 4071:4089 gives 0.54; 17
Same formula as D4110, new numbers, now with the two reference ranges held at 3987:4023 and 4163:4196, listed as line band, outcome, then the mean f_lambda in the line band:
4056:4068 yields 0.7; 16.2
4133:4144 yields -0.3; 18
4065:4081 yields 0.5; 16.8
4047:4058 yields 0.3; 16.7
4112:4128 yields -0.8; 18.4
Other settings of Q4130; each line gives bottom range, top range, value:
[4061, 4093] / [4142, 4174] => 1.10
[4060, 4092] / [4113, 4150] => 1.10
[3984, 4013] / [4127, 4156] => 1.15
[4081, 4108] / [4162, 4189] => 1.12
